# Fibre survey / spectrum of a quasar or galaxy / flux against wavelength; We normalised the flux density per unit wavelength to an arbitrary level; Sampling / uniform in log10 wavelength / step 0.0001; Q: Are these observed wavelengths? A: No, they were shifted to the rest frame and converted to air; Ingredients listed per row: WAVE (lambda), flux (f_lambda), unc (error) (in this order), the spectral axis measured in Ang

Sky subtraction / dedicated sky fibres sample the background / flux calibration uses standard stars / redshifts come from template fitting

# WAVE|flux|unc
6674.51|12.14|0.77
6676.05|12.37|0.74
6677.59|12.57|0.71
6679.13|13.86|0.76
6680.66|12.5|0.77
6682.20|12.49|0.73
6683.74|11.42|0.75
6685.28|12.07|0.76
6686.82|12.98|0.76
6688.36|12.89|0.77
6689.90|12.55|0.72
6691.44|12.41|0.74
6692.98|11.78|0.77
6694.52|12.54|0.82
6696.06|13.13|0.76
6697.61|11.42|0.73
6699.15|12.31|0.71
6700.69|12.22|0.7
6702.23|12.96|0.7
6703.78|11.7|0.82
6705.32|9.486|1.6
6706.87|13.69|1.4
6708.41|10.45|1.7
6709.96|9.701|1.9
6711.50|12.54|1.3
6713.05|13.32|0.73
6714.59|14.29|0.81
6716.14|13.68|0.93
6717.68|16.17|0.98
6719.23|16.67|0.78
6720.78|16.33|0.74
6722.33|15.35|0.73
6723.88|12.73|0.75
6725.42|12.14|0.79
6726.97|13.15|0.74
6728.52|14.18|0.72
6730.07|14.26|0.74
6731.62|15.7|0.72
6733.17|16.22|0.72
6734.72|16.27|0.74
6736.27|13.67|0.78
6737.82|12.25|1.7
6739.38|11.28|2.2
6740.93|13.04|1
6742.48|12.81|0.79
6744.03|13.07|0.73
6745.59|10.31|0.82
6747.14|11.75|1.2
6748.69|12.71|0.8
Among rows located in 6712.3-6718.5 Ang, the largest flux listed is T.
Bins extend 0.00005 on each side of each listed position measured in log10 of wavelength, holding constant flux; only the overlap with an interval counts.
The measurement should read 16.17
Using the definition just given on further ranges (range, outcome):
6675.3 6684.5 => 13.86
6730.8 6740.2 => 16.27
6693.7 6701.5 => 13.13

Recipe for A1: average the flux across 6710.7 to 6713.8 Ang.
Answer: 12.9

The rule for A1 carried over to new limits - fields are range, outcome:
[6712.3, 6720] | 14.8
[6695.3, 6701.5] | 12.3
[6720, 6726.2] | 14.1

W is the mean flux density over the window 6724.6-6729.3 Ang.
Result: 13.2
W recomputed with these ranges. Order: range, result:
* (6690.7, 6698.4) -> 12.3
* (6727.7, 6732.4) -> 14.7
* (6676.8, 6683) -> 12.8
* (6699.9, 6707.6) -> 12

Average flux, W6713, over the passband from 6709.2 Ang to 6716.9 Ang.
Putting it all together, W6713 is 12.7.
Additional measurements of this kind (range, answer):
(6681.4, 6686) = 12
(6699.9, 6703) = 12.6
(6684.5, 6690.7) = 12.6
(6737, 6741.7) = 12.2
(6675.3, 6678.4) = 12.5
